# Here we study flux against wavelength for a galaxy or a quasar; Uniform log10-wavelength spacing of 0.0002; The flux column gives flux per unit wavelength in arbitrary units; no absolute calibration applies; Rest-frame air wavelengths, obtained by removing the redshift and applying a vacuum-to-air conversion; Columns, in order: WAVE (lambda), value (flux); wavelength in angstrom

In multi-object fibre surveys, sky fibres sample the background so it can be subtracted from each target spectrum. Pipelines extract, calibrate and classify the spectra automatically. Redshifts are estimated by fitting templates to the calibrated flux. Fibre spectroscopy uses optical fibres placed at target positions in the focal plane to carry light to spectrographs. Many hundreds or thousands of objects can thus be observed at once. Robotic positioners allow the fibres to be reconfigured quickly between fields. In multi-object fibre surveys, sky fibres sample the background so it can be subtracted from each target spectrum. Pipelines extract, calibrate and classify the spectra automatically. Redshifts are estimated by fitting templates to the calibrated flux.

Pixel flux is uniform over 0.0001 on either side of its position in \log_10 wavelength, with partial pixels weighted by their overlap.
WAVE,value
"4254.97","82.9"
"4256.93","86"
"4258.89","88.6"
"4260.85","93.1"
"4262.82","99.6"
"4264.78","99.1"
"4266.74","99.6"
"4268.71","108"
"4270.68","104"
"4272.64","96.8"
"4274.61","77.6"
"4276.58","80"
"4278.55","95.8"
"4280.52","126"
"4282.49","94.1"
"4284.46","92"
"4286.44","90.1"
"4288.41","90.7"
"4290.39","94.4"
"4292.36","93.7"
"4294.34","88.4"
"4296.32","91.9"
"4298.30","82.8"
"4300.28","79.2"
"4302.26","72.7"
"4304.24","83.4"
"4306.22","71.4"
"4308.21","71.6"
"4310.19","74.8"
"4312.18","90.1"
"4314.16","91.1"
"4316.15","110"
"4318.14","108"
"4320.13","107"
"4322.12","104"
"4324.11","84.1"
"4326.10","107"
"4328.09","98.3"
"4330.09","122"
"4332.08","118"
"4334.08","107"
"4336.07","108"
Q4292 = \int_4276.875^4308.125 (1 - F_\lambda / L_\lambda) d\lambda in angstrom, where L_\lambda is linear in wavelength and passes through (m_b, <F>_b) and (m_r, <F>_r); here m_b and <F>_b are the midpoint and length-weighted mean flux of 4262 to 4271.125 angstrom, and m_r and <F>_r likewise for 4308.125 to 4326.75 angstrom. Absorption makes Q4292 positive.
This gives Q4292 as 3.1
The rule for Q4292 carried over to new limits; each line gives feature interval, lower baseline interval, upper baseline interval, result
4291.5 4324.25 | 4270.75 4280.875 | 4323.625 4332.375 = 4.2 angstrom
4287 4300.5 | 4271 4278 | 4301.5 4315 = -1.1 angstrom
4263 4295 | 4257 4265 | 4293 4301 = -2.1 angstrom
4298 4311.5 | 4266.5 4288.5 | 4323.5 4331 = 3.2 angstrom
